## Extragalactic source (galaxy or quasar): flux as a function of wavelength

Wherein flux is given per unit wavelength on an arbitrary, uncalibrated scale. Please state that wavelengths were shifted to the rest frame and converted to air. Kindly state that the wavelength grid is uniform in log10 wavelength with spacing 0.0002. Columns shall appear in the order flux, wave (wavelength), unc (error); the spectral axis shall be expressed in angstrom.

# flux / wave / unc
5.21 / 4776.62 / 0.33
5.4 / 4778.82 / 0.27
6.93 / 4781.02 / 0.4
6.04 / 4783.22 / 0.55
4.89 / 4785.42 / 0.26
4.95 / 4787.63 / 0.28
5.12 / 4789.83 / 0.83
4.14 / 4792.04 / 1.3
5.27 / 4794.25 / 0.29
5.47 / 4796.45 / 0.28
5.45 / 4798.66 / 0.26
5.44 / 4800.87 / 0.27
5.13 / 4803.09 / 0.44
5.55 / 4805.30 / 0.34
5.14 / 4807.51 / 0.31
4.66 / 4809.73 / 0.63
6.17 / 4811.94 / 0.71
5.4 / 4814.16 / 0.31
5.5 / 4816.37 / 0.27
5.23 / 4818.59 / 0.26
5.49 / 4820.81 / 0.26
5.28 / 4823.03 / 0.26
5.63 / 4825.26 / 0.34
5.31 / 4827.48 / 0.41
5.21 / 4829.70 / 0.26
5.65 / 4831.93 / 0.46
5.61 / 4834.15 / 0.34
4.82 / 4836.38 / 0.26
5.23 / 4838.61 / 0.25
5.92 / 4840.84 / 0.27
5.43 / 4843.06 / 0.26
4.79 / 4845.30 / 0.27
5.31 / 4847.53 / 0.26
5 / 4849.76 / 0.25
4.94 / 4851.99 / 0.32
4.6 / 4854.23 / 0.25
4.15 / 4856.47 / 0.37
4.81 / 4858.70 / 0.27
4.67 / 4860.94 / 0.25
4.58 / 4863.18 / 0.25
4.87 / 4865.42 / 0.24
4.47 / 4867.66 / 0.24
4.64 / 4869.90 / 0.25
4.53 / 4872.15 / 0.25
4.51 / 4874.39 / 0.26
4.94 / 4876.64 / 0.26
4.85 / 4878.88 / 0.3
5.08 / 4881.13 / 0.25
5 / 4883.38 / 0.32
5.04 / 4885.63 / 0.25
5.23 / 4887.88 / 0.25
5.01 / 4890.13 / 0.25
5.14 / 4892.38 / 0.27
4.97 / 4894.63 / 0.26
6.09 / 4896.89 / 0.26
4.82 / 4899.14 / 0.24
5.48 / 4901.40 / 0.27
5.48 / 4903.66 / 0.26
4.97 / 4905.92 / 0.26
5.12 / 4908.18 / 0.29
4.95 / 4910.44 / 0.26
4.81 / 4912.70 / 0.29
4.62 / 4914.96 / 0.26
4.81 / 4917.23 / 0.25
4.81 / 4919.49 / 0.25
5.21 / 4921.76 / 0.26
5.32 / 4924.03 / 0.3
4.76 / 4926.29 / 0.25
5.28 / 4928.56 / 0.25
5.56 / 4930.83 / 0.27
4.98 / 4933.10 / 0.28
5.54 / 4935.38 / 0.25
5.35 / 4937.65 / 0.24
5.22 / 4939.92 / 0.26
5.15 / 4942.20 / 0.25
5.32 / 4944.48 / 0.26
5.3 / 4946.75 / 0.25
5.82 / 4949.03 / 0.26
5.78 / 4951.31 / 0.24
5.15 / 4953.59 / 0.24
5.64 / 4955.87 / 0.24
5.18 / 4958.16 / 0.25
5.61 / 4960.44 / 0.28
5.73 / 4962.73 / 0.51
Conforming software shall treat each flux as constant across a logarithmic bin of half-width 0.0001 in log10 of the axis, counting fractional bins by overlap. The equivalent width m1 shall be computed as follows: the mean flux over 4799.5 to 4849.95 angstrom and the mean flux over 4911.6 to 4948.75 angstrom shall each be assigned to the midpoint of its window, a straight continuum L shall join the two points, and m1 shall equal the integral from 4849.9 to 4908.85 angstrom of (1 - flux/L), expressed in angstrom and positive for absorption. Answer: 3.58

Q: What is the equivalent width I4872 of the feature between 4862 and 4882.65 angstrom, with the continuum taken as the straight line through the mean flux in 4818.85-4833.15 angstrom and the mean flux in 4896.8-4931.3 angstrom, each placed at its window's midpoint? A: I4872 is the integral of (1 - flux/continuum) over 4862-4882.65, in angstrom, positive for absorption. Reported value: 2.1 angstrom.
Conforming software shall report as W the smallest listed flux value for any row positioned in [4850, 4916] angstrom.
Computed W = 4.15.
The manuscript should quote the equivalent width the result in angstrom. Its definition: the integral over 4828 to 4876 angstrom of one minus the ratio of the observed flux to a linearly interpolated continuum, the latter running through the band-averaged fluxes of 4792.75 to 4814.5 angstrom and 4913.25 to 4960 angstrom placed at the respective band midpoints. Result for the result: 3.3 angstrom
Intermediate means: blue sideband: 5.34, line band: 4.94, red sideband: 5.24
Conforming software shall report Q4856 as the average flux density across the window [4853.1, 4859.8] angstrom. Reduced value 4.52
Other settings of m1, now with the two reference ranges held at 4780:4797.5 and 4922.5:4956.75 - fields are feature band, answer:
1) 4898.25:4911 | 0.46 angstrom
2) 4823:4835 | -0.26 angstrom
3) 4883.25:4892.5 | 0.44 angstrom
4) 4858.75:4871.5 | 1.64 angstrom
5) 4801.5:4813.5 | 0.02 angstrom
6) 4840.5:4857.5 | 1.16 angstrom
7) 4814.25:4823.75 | -0.07 angstrom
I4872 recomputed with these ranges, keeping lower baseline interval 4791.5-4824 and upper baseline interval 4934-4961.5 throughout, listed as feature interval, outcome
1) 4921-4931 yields 0.4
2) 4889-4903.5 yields 0.3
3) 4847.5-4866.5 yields 2.2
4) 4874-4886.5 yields 1.0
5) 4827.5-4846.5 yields 0.0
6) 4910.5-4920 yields 1.1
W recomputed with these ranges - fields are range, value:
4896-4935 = 4.62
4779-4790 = 4.89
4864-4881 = 4.47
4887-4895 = 4.97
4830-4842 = 4.82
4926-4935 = 4.76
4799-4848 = 4.66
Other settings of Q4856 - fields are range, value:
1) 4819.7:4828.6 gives 5.43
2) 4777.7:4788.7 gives 5.64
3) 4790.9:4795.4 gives 4.72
